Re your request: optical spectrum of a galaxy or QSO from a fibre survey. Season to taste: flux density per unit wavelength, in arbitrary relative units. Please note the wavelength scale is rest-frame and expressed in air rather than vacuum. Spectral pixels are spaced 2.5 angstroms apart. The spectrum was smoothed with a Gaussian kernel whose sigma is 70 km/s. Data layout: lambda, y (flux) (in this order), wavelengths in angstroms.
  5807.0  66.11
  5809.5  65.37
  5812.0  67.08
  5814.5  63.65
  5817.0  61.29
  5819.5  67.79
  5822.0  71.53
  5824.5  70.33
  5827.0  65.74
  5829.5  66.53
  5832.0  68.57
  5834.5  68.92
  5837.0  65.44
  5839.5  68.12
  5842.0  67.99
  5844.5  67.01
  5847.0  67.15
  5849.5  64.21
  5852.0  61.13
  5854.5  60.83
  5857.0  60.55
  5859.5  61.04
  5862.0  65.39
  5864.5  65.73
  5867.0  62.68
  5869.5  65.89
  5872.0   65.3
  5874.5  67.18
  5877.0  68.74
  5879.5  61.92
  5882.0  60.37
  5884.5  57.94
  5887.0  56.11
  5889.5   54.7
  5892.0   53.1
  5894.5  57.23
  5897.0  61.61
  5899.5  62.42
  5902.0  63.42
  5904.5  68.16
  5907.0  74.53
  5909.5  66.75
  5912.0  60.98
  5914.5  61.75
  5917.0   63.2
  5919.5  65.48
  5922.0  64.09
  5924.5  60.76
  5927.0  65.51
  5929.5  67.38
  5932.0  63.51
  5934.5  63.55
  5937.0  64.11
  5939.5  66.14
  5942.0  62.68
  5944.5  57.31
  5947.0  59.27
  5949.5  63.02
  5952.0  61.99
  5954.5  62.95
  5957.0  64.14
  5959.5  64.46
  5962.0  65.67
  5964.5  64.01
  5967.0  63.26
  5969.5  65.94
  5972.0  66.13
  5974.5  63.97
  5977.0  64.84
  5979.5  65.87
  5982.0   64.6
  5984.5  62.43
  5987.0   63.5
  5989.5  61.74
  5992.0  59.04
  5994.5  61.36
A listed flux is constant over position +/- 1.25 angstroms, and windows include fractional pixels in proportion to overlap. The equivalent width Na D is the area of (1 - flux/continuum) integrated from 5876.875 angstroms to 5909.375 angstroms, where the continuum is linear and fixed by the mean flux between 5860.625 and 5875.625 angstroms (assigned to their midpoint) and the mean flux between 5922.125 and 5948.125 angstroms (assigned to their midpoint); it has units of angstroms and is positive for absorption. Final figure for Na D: 1.50 angstroms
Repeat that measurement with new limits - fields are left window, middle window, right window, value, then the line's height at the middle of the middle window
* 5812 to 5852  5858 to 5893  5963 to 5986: 2.22 angstroms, 66.1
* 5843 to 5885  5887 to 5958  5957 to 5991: 1.50 angstroms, 64.1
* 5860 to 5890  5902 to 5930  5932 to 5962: -1.05 angstroms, 62.8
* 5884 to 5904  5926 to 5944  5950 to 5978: -0.71 angstroms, 62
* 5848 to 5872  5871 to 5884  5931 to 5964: -0.23 angstroms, 63.2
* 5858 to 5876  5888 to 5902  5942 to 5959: 1.19 angstroms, 63.7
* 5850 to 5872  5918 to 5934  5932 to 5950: -0.49 angstroms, 62.5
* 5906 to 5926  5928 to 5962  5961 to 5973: 0.82 angstroms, 64.8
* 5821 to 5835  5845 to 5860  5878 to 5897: 0.31 angstroms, 64.1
